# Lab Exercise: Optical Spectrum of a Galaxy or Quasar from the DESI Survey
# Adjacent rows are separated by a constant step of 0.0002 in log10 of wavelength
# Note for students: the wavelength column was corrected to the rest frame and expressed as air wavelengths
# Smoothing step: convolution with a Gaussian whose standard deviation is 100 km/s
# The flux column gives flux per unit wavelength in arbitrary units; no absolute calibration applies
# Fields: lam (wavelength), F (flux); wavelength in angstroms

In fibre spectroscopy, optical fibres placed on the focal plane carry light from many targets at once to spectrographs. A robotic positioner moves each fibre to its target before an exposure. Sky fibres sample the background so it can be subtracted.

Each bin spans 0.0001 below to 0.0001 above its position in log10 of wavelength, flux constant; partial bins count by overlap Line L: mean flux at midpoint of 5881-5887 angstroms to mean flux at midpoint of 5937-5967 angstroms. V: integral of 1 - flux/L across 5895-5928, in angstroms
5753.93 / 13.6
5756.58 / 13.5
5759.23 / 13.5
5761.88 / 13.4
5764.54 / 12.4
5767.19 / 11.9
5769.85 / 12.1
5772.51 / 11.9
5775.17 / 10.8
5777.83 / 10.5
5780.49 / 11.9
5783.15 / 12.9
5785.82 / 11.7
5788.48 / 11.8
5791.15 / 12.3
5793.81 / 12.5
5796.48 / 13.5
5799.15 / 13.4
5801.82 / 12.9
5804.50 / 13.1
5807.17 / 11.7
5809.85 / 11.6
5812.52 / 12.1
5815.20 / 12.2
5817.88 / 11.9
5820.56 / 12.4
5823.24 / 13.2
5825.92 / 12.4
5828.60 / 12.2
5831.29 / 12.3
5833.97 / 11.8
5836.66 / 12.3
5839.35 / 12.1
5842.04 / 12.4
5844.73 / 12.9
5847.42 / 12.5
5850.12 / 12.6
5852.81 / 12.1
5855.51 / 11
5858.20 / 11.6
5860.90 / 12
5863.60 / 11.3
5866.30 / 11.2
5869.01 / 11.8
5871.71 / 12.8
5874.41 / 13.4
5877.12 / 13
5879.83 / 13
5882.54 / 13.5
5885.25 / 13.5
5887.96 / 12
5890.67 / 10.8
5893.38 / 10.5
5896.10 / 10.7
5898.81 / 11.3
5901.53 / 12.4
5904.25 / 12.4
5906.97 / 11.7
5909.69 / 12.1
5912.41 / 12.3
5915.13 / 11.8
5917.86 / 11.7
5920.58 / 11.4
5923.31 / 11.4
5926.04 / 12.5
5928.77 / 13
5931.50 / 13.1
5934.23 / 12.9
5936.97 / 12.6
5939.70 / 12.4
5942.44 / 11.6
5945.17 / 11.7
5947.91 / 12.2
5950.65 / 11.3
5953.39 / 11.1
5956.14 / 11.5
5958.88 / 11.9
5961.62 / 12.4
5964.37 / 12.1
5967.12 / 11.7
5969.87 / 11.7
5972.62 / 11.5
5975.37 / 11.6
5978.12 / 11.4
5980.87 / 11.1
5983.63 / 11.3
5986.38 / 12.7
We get 2.4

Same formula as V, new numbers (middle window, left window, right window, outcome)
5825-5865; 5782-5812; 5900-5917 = 0.7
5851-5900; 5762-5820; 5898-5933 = 0.6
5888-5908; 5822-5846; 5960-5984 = 1.0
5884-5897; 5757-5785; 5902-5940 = 0.8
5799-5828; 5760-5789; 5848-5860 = -1.2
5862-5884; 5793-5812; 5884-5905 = -1.1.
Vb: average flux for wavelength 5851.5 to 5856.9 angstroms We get 11.6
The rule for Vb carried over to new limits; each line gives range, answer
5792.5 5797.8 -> 13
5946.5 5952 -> 11.7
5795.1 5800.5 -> 13.4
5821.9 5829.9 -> 12.6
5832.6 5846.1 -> 12.3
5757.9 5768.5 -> 12.8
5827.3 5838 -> 12.1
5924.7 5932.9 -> 12.9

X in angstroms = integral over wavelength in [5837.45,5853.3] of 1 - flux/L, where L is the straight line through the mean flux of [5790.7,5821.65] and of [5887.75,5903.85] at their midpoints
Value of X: -0.6 angstroms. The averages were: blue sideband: 12.5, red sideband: 11.3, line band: 12.4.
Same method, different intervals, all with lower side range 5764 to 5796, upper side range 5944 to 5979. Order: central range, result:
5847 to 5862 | -0.13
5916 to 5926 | 0.09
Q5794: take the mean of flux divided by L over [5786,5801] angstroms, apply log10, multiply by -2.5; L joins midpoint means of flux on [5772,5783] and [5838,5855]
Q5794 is -0.09 mag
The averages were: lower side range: 11.4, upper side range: 12.4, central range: 12.6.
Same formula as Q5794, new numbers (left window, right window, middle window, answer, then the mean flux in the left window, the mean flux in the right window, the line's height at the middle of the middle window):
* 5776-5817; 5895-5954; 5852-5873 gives 0.04 mag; 12.3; 12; 12.1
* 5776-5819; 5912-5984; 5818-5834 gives -0.02 mag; 12.2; 11.9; 12.2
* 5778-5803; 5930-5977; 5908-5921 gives 0.02 mag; 12.5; 12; 12.1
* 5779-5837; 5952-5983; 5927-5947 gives -0.06 mag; 12.4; 11.6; 11.8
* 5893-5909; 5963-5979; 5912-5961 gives -0.04 mag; 11.6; 11.7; 11.6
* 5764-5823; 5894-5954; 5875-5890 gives -0.08 mag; 12.2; 12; 12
